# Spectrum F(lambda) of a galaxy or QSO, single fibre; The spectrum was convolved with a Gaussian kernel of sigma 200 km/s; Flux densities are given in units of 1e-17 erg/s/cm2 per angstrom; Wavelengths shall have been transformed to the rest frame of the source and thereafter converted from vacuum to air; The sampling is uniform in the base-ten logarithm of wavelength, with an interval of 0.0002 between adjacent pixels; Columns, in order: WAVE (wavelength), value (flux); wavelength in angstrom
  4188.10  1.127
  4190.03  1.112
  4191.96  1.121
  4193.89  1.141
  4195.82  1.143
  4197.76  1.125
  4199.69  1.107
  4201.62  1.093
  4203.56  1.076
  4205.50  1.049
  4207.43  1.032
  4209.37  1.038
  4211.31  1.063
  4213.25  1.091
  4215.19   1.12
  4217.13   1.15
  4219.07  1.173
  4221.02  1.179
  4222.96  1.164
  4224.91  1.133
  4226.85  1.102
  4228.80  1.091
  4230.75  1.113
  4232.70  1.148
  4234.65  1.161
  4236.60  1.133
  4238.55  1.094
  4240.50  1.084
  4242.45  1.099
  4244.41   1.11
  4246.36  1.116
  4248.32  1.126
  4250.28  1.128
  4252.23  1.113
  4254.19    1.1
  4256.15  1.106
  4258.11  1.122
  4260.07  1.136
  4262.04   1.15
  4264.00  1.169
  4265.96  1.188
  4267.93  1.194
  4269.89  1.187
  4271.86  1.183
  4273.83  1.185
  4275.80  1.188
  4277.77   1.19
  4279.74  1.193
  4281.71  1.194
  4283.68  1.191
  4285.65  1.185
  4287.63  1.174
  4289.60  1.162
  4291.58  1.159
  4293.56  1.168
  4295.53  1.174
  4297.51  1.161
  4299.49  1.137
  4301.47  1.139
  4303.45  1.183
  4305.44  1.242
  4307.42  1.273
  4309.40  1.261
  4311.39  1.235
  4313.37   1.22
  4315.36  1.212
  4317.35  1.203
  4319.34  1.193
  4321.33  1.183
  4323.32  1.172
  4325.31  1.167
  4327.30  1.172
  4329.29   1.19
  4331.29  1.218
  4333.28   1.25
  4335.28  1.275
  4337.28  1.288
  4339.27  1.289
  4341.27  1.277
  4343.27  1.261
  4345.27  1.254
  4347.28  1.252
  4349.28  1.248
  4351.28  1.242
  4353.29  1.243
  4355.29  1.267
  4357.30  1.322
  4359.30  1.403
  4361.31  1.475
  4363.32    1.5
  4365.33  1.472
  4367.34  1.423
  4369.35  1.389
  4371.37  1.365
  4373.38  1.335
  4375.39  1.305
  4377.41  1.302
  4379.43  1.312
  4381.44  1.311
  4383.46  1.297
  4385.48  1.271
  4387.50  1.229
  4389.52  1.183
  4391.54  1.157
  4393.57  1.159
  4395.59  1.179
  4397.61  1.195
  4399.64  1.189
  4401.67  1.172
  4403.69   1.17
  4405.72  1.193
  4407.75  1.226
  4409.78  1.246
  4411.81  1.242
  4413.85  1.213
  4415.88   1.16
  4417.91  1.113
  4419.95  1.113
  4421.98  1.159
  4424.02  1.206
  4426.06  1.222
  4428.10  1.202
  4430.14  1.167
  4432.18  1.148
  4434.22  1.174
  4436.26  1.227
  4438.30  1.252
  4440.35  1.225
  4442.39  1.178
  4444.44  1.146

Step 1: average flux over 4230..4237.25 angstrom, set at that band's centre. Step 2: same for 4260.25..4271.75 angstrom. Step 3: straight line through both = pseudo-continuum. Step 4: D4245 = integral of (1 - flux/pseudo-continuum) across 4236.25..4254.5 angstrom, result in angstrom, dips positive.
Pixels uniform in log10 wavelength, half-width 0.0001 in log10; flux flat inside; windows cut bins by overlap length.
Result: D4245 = 0.7 angstrom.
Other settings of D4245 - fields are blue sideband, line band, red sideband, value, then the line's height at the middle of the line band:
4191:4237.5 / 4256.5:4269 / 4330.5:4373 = 0.3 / 1.19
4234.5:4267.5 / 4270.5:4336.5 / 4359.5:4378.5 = 2.6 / 1.25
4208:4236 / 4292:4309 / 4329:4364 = 0.6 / 1.23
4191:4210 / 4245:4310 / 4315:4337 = -0.3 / 1.16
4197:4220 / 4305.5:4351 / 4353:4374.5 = 3.0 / 1.32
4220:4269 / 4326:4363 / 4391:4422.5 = -3.7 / 1.16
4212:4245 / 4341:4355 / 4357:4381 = 1.0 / 1.35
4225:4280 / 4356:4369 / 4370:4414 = -2.2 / 1.22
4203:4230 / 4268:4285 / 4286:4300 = -0.6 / 1.15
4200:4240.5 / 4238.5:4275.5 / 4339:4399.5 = 0.6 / 1.16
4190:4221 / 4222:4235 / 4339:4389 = 0.1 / 1.14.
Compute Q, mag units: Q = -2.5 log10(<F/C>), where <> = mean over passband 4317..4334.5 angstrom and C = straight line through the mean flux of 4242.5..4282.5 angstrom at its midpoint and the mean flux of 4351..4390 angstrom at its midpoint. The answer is 0.06 mag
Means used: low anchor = 1.15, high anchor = 1.34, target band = 1.19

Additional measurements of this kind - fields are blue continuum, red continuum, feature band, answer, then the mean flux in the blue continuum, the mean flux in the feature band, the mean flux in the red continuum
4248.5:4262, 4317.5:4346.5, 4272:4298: -0.02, 1.12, 1.18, 1.23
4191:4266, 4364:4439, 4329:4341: -0.06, 1.12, 1.26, 1.24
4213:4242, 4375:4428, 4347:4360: -0.08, 1.13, 1.28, 1.21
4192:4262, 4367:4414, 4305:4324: -0.03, 1.11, 1.22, 1.25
